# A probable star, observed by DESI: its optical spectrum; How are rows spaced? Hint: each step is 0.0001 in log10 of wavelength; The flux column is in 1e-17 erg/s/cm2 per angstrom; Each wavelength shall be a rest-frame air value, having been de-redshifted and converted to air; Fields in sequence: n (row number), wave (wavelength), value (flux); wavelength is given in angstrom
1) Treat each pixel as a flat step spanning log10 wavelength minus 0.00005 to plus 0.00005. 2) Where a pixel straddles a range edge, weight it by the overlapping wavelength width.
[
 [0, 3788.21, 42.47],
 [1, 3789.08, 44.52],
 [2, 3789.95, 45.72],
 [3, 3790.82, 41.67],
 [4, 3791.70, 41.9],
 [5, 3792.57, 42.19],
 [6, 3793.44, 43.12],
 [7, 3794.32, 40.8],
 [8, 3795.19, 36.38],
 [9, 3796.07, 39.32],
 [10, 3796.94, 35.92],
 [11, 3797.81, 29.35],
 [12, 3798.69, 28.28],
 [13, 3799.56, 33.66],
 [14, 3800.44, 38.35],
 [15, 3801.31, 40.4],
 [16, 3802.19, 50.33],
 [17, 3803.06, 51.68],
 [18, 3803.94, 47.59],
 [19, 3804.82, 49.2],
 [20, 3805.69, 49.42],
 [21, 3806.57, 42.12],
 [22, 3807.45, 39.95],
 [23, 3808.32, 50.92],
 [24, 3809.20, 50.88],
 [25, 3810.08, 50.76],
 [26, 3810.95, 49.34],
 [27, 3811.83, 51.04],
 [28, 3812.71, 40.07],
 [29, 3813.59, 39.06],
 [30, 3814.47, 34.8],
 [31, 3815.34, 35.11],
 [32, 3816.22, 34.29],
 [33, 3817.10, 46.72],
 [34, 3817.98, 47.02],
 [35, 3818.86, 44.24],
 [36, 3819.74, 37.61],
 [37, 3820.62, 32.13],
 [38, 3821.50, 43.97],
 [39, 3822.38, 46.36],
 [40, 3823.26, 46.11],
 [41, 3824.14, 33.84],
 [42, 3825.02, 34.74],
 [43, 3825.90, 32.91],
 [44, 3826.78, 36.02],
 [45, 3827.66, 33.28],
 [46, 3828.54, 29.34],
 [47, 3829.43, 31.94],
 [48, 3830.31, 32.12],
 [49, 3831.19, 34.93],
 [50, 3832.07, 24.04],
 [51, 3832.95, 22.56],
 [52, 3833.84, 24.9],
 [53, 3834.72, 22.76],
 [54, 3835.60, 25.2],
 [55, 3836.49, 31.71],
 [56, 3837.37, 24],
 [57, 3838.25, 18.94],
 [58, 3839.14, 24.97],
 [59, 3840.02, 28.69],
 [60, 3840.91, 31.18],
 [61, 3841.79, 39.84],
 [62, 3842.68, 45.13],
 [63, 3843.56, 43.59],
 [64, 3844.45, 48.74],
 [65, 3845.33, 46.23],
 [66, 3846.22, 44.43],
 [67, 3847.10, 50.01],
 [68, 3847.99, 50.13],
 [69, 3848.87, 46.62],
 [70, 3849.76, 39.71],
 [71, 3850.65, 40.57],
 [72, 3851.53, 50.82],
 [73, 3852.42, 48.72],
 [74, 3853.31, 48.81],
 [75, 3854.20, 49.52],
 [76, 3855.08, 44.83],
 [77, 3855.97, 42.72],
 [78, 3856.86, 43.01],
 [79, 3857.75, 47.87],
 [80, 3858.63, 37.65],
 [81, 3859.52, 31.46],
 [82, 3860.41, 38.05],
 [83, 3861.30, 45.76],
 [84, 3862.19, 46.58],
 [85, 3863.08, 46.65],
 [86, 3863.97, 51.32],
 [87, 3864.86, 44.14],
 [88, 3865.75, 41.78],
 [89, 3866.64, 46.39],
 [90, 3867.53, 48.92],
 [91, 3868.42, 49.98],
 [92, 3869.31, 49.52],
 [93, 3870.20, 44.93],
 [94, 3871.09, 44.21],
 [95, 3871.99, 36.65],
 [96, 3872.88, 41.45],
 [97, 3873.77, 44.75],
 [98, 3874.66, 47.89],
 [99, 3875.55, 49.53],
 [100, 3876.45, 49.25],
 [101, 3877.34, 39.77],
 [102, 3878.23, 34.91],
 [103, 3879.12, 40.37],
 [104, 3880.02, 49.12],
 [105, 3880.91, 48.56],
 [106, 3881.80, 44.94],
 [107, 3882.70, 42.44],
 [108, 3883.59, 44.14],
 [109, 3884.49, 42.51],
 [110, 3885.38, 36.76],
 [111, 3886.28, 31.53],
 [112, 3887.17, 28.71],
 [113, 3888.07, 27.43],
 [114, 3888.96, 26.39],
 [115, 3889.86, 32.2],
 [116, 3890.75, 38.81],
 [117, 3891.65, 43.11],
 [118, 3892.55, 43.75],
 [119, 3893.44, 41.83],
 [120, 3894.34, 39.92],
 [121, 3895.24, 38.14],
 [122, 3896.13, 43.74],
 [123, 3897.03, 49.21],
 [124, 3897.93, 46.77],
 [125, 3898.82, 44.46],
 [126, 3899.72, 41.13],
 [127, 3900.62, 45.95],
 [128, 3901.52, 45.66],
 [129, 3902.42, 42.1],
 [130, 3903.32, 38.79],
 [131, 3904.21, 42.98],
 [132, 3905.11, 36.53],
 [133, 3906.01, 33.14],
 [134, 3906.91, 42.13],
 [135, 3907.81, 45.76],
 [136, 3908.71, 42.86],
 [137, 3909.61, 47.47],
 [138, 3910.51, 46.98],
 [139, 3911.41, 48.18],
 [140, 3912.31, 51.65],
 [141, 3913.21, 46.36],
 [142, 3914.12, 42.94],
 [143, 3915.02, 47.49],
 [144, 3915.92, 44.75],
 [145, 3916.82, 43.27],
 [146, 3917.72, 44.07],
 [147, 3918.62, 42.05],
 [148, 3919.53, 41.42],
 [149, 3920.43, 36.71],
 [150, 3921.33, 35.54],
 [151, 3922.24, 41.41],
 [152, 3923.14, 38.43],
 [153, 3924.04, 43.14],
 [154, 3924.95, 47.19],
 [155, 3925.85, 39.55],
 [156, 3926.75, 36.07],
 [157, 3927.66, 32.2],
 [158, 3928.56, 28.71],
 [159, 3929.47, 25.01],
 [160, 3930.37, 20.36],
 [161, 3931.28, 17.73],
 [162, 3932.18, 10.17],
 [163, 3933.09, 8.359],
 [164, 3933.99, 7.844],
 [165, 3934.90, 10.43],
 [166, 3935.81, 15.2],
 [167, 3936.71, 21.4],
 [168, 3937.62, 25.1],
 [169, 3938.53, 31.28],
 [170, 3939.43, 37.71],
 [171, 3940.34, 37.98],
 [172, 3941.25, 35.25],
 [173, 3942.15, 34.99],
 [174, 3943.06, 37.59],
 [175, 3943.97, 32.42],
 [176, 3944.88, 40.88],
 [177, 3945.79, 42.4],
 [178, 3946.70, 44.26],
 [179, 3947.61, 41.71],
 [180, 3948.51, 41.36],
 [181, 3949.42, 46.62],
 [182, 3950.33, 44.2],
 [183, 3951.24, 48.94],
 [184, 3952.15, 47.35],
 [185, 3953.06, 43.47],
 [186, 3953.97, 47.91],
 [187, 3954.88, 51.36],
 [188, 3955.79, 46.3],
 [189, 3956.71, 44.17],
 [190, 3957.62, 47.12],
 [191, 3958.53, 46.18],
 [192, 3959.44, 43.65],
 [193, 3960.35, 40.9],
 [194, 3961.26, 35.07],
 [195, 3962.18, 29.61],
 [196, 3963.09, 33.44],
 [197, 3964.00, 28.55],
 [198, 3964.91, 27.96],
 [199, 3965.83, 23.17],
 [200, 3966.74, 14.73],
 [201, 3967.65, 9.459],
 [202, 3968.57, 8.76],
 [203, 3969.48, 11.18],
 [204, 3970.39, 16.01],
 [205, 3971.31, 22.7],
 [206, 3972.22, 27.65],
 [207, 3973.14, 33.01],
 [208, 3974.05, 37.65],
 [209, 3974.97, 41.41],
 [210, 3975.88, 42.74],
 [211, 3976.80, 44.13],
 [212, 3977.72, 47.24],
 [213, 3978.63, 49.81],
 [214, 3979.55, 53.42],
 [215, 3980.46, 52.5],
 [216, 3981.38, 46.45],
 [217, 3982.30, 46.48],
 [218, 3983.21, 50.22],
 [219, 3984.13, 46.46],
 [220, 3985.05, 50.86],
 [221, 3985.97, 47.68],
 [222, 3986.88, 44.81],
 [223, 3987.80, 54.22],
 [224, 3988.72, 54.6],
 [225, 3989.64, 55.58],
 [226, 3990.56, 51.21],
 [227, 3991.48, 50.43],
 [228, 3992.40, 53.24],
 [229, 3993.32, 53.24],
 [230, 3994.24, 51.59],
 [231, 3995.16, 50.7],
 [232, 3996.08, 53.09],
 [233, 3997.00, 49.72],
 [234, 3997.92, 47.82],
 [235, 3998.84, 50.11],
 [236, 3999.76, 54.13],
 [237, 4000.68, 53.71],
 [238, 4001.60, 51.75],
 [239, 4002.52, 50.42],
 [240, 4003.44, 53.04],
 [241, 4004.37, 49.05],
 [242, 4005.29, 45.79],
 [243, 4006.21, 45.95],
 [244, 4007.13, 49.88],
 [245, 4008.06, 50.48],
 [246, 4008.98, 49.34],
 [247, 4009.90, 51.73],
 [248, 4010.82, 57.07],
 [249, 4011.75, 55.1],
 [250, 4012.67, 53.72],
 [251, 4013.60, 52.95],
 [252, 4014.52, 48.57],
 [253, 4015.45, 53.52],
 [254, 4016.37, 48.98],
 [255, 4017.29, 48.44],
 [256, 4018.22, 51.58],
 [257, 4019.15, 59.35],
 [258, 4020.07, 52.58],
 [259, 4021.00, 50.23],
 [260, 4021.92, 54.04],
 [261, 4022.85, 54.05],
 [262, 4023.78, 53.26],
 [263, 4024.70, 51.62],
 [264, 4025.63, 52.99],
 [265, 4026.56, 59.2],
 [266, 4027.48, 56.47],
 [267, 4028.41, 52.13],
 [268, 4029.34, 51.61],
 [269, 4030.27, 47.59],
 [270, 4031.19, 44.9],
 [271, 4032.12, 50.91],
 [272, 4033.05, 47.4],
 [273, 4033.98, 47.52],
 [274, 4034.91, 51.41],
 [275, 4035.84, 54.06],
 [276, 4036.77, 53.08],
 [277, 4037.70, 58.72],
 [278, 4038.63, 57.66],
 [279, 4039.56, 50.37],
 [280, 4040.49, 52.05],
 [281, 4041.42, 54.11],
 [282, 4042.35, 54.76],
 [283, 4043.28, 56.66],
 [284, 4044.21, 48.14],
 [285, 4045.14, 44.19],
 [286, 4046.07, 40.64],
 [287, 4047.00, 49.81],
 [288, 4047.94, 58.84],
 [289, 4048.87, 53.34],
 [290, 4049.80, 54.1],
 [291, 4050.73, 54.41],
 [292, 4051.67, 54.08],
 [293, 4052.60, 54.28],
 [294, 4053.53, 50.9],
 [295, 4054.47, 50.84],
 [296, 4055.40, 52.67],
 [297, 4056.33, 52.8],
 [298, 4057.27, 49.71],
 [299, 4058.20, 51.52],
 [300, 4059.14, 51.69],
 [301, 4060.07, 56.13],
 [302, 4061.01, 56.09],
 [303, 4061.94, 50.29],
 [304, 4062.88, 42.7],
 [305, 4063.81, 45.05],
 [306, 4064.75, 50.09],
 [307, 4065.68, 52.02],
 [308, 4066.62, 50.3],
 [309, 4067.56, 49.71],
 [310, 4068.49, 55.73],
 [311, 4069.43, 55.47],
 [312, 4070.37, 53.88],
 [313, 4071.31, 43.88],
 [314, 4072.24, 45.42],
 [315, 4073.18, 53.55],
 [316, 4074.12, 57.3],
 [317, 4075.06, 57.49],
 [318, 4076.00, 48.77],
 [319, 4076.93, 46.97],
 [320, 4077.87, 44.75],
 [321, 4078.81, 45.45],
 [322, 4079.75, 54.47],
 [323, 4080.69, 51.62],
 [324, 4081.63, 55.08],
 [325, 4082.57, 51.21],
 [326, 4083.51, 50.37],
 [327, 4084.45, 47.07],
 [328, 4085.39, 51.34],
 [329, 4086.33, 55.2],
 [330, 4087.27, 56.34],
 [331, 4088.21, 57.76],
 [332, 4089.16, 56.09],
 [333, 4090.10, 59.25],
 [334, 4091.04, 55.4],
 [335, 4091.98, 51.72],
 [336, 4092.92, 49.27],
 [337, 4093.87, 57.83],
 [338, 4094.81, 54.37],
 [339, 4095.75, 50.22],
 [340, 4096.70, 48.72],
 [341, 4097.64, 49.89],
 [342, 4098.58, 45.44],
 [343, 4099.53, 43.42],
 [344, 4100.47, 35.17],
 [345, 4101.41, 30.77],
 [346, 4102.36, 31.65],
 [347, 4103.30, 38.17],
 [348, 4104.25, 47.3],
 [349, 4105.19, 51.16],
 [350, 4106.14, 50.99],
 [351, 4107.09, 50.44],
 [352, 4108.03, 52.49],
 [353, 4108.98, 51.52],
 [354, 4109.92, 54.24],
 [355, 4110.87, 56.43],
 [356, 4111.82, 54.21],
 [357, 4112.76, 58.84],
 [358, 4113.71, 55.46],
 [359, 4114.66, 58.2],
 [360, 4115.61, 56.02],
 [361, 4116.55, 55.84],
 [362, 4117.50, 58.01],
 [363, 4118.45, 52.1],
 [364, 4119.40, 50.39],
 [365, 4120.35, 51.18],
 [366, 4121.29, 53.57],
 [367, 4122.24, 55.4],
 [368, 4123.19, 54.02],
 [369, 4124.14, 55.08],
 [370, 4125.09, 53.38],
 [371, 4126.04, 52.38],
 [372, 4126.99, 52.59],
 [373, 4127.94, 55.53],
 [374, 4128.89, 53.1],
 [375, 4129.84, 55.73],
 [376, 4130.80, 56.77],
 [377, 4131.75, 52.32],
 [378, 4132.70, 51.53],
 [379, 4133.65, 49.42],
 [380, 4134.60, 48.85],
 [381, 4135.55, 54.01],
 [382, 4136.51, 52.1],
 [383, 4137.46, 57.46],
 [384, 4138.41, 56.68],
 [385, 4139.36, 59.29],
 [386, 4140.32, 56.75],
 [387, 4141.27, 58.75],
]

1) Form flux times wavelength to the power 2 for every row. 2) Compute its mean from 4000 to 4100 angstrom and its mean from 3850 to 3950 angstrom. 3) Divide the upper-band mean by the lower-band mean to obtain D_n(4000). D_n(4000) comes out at 1.41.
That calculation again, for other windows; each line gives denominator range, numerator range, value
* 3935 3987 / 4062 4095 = 1.47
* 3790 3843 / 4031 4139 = 1.57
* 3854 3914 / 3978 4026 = 1.28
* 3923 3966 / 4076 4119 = 1.58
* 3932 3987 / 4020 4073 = 1.51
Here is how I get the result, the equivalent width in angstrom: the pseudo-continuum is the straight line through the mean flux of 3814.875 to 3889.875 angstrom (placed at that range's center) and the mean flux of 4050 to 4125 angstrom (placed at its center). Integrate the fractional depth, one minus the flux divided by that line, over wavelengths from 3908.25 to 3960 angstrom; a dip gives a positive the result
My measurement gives 7.2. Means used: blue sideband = 39.7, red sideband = 51.3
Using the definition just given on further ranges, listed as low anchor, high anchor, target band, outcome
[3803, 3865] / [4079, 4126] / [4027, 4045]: -1.2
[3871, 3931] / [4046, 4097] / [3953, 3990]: 5.4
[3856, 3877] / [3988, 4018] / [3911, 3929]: 2.2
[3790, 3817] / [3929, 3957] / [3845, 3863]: -2.7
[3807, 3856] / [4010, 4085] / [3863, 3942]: 7.5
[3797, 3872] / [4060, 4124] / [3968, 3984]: 3.2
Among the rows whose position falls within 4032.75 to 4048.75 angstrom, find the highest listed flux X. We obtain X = 58.84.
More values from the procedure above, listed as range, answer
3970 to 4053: 59.35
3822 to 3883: 51.32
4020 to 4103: 59.25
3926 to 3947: 44.26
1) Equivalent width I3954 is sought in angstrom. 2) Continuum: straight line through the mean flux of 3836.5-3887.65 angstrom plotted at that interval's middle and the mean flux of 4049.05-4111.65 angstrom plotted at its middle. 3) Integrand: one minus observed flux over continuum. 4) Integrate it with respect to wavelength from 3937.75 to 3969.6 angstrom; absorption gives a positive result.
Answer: 6.35 angstrom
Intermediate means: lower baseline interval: 42.4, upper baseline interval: 50.6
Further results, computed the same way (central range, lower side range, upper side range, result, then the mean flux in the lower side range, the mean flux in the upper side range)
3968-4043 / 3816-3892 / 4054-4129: -2.3 angstrom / 39.7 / 51.3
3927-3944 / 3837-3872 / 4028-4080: 7.9 angstrom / 42.7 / 51.3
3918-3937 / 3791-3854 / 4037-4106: 6.6 angstrom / 39.2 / 50.7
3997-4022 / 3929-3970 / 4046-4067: -4.9 angstrom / 32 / 51.6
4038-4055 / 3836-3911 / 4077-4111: -1.5 angstrom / 41.9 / 49.7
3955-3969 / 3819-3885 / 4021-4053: 4.4 angstrom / 40.3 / 52.3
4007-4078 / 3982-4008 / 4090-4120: -1.9 angstrom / 50.6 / 50.4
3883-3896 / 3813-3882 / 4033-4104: 1.6 angstrom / 40.2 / 50.8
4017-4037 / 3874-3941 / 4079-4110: -2.9 angstrom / 37.8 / 49.8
